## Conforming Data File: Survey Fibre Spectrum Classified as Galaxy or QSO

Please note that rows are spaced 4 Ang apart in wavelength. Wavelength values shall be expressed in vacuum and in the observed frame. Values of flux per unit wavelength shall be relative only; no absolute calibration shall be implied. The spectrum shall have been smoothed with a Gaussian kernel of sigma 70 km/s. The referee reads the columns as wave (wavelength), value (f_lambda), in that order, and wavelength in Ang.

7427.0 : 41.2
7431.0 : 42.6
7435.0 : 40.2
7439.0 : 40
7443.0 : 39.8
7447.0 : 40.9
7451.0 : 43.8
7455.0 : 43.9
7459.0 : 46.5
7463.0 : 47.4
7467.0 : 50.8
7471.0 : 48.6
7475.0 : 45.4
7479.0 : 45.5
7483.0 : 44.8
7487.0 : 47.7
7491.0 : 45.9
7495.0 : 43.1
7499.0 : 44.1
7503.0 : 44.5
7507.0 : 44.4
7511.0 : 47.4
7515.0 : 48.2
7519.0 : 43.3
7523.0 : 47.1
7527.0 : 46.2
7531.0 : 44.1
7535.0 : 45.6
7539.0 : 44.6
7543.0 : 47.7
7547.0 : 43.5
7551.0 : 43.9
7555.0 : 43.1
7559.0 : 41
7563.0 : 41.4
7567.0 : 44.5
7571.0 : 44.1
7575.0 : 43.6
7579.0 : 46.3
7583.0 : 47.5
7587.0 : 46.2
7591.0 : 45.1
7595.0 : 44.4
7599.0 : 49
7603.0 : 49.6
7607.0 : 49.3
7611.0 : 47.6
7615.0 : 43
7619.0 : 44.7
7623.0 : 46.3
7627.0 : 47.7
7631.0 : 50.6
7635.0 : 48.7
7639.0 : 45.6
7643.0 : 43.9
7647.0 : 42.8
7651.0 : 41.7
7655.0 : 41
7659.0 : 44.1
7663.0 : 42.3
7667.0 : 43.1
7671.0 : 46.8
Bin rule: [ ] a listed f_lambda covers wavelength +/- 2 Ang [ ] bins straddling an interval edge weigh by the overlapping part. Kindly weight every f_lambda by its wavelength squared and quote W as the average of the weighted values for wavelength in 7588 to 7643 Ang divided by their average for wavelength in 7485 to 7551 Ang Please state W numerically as 1.06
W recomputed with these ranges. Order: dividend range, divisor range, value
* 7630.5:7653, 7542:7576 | 1.06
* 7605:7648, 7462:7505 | 1.05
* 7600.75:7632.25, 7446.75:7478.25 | 1.07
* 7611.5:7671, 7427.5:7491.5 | 1.06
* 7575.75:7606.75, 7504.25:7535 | 1.04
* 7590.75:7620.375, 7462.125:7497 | 1.04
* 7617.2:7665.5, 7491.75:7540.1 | 1.03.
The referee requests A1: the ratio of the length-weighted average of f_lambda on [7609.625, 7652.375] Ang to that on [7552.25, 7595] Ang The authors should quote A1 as 1.03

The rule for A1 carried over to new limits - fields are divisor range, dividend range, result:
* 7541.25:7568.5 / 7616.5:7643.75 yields 1.08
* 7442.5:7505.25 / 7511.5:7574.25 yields 0.98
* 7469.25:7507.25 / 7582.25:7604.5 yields 1.03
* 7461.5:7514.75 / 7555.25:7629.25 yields 0.99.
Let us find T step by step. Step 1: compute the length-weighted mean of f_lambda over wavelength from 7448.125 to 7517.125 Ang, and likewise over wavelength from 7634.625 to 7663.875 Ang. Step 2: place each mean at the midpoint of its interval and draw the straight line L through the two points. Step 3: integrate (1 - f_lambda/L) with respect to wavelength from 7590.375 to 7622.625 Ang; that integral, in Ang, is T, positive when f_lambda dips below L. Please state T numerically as -1.8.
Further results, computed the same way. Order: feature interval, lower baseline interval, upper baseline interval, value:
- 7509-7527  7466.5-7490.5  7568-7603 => 0.0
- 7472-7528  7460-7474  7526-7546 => 1.8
